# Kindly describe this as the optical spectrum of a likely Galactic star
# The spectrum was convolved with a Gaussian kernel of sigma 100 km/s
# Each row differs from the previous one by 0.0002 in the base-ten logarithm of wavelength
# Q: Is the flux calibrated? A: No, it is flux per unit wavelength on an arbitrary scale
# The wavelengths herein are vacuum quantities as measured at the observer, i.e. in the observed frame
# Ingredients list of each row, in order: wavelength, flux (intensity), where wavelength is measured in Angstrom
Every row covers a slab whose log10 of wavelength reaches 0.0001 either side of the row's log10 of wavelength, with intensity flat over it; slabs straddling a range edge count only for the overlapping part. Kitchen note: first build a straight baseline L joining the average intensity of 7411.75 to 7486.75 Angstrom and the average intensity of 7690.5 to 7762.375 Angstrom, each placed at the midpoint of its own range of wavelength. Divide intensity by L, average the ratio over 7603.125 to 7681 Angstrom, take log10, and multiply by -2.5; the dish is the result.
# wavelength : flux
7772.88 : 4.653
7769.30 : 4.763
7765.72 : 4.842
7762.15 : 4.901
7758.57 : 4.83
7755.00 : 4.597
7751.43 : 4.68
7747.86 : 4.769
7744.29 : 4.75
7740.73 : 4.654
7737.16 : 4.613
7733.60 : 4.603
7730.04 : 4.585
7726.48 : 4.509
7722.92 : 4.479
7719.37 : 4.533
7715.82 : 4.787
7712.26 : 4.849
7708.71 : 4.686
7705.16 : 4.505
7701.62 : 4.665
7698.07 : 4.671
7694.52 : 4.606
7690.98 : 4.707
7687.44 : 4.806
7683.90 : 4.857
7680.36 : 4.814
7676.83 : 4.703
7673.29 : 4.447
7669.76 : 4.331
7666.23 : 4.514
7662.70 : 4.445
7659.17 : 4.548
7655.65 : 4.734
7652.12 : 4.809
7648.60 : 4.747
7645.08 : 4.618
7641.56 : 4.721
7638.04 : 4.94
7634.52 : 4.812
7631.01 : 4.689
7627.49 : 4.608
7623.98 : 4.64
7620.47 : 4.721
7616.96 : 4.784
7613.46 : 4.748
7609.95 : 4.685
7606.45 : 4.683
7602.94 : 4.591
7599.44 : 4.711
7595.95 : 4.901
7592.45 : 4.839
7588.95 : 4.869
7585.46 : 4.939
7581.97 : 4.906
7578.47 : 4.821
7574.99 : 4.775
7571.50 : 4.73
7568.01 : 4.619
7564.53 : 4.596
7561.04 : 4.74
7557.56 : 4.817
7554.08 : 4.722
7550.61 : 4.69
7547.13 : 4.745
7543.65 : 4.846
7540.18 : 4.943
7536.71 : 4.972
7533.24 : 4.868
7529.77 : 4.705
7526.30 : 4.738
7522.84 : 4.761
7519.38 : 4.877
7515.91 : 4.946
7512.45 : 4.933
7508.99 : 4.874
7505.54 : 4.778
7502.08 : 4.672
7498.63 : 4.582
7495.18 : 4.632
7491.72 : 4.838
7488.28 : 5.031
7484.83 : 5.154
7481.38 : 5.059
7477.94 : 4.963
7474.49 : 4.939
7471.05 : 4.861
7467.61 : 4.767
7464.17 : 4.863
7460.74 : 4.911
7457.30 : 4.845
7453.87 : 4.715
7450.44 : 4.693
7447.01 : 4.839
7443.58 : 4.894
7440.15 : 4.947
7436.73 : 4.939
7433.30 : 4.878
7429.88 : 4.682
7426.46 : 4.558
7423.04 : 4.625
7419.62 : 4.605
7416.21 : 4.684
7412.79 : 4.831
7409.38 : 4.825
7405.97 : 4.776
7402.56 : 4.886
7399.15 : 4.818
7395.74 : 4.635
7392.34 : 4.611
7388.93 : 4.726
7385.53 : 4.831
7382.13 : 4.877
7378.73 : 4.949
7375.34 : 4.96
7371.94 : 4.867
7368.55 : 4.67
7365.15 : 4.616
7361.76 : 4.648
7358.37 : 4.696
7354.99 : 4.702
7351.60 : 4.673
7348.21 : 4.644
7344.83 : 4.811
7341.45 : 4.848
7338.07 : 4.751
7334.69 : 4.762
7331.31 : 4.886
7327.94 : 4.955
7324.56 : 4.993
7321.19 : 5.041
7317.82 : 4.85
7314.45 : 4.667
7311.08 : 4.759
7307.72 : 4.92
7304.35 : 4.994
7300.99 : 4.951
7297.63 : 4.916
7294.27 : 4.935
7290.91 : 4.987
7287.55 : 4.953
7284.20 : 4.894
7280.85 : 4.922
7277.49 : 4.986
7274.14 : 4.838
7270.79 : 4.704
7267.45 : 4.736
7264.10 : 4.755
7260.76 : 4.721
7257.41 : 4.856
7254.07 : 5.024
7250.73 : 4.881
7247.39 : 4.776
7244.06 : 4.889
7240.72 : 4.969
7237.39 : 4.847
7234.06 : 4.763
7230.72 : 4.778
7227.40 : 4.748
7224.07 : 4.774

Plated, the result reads 0.01 mag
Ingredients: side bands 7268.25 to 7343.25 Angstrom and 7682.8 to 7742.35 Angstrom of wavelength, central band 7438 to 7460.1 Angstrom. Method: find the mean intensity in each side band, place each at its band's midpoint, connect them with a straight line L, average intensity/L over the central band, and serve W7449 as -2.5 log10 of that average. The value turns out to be -0.006 mag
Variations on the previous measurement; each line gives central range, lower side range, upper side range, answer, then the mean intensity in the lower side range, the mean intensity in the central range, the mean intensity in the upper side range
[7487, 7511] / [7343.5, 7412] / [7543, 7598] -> 0.00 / 4.76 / 4.77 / 4.78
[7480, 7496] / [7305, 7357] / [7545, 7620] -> -0.04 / 4.82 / 4.96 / 4.76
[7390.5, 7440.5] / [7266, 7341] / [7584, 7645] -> 0.02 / 4.88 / 4.75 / 4.75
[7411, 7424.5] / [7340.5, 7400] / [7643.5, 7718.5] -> 0.01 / 4.75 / 4.69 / 4.66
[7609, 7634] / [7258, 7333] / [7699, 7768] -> 0.01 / 4.88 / 4.7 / 4.68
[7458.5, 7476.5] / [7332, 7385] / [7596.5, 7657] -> -0.03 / 4.77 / 4.87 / 4.72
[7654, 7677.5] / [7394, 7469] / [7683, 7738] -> 0.04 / 4.78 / 4.52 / 4.65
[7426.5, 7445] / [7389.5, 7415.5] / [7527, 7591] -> -0.02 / 4.76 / 4.84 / 4.79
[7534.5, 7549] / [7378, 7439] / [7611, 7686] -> -0.04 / 4.76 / 4.87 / 4.68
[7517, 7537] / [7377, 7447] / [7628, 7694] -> -0.02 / 4.78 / 4.81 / 4.68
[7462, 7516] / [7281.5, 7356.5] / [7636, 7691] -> -0.02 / 4.86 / 4.87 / 4.67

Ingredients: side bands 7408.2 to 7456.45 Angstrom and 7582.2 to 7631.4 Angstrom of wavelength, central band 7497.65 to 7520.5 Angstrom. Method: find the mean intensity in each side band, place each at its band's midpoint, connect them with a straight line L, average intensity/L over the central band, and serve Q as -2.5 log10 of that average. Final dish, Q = -0.01 mag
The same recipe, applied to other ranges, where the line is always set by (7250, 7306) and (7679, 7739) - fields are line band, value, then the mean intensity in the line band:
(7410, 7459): 0.008 mag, 4.77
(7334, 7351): 0.022 mag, 4.76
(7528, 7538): -0.020 mag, 4.84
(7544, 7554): 0.002 mag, 4.74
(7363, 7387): 0.003 mag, 4.82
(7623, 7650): -0.006 mag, 4.72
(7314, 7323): -0.004 mag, 4.88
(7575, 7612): -0.016 mag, 4.79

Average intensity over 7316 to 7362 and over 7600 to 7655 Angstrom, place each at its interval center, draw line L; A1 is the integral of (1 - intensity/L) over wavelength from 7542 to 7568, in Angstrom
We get 0.1 Angstrom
